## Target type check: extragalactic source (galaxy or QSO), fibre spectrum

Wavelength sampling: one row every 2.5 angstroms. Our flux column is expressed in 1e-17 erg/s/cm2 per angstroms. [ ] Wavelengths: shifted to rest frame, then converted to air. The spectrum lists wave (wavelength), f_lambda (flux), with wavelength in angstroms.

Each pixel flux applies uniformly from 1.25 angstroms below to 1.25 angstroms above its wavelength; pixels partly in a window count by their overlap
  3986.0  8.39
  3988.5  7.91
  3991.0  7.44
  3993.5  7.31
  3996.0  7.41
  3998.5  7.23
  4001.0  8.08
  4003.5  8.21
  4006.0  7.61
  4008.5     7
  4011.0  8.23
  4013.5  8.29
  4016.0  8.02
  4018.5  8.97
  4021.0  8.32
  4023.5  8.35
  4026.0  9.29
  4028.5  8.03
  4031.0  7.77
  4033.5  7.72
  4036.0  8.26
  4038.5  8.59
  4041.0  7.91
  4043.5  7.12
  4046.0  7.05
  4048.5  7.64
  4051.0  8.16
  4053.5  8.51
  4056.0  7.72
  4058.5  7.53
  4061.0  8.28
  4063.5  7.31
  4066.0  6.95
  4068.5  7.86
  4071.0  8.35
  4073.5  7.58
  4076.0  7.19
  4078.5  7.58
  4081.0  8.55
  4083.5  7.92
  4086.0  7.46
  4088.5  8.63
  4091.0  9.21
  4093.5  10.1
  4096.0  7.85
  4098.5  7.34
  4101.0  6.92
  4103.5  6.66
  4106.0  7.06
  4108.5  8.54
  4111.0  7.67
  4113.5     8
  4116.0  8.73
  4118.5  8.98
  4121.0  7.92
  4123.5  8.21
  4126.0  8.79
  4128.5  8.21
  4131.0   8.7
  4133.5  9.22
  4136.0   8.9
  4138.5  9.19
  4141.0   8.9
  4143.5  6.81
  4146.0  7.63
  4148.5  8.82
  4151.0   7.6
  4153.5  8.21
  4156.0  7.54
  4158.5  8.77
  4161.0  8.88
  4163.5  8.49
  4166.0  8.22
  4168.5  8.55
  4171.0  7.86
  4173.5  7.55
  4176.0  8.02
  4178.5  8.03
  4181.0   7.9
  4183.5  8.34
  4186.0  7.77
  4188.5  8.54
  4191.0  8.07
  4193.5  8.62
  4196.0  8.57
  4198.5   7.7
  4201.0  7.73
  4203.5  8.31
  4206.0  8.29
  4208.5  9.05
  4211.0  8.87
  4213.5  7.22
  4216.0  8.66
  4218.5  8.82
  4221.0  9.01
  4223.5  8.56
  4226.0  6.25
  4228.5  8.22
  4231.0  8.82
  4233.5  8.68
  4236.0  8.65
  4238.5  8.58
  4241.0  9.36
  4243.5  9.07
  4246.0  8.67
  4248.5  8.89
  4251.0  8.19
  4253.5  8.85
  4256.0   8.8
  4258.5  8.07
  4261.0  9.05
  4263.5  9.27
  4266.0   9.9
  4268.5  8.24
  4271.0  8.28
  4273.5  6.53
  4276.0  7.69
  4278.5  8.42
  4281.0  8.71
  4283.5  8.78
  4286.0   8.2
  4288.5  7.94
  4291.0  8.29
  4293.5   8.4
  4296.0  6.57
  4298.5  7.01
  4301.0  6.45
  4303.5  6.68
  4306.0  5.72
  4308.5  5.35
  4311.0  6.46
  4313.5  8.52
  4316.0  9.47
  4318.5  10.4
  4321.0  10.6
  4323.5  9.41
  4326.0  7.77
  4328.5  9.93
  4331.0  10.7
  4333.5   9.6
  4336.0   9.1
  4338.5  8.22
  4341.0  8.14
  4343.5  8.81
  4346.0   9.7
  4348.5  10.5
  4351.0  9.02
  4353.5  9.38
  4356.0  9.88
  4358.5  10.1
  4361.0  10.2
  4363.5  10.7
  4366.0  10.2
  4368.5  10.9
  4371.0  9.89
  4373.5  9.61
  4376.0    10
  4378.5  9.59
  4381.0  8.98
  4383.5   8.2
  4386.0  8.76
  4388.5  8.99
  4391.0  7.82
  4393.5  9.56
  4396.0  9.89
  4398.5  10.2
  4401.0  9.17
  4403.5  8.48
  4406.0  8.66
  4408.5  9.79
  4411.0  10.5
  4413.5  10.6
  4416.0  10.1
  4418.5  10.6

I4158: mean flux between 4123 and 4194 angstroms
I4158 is 8.28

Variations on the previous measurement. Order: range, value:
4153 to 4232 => 8.23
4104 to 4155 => 8.28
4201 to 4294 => 8.47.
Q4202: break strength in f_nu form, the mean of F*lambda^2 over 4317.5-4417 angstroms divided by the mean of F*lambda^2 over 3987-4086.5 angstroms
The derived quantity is 1.42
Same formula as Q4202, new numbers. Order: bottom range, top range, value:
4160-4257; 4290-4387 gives 1.13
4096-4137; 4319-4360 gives 1.30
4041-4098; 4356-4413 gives 1.40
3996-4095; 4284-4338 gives 1.17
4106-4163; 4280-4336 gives 1.07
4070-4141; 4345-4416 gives 1.33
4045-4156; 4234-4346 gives 1.14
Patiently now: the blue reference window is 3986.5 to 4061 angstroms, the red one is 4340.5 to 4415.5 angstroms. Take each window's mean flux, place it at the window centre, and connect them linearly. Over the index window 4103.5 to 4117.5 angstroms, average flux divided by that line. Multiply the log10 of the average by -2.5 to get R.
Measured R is 0.058 mag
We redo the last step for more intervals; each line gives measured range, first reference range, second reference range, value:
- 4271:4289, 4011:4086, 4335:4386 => 0.136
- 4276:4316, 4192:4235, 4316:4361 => 0.208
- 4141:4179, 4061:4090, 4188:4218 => 0.006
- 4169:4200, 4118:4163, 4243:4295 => 0.044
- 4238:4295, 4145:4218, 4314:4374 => 0.055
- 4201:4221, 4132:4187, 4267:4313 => -0.069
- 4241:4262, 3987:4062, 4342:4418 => 0.033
